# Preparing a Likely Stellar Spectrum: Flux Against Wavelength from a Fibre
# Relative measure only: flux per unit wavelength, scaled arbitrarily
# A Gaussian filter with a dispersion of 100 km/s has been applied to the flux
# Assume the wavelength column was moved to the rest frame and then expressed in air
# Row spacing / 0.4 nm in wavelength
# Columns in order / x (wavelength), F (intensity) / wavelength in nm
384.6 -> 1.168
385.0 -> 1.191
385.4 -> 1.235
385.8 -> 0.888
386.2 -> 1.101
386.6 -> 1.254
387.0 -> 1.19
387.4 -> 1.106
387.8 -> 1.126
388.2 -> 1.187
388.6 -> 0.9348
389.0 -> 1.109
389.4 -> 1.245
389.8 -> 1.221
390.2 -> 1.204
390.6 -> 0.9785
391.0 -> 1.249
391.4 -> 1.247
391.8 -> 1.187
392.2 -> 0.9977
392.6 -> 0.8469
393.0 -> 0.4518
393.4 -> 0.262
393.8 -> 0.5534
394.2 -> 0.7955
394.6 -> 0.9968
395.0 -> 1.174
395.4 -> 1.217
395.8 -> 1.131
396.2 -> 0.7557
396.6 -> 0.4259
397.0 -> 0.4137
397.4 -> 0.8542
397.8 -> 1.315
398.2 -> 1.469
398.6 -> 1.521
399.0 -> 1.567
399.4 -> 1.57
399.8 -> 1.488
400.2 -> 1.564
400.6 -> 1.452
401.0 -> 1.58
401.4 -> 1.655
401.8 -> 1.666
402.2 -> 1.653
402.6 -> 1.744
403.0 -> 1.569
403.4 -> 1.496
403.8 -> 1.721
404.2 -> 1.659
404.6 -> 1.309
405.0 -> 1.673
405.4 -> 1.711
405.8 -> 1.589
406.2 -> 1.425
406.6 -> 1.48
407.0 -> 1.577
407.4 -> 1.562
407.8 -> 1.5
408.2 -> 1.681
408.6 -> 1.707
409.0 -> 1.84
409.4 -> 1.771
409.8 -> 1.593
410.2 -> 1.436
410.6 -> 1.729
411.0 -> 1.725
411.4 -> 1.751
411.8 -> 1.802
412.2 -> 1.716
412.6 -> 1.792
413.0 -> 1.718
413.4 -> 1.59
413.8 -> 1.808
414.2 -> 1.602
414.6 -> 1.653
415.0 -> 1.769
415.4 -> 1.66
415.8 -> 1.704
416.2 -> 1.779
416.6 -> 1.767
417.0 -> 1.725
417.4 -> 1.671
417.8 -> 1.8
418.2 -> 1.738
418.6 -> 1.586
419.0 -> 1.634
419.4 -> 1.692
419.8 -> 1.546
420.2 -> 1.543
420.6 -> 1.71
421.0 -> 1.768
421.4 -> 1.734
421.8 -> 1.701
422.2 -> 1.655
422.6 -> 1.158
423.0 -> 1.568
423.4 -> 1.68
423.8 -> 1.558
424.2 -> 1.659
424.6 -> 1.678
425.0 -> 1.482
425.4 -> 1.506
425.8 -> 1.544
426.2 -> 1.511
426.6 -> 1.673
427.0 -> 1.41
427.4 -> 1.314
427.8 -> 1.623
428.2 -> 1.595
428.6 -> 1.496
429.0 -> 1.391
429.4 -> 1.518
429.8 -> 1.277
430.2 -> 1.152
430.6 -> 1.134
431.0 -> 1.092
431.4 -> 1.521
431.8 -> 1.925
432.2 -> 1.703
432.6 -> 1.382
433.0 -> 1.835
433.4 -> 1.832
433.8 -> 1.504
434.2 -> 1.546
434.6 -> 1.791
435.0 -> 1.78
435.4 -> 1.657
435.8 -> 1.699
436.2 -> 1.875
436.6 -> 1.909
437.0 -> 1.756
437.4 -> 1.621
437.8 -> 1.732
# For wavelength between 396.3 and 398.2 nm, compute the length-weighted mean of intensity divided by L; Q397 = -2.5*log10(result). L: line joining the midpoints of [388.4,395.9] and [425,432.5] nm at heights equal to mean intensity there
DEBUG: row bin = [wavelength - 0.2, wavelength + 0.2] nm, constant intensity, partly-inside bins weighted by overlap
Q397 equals 0.27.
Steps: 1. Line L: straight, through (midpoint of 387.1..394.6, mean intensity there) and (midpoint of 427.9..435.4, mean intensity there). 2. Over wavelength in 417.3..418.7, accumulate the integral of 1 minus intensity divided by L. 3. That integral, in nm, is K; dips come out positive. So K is -0.37 nm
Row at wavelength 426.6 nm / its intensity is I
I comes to 1.673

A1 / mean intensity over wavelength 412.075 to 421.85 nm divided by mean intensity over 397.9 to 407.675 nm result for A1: 1.08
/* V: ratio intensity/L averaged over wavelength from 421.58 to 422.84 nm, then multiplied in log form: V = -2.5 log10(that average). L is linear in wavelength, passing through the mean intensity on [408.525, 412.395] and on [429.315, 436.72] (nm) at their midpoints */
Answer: 0.09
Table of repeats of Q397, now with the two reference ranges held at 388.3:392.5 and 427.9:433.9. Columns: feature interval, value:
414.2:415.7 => -0.24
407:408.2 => -0.21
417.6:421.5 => -0.20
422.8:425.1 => -0.13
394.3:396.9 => 0.26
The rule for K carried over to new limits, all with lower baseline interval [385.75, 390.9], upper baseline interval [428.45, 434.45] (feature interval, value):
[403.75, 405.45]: -0.45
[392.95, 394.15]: 0.72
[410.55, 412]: -0.48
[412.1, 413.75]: -0.47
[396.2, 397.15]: 0.56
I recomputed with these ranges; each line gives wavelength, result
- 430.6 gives 1.134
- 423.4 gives 1.68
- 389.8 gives 1.221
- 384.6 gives 1.168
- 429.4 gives 1.518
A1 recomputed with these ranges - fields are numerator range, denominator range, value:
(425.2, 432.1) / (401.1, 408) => 0.92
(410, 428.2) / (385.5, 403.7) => 1.40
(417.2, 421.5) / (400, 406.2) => 1.05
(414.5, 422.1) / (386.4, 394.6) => 1.68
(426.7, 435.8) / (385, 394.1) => 1.49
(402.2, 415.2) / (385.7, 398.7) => 1.63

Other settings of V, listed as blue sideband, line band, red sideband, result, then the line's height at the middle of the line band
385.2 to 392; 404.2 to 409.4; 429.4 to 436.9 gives -0.201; 1.33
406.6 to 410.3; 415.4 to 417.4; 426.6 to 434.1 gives -0.099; 1.58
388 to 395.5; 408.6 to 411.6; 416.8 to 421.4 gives -0.169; 1.45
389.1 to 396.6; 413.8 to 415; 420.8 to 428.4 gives -0.219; 1.37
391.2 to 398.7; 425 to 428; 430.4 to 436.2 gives -0.017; 1.49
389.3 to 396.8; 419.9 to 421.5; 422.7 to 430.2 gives -0.185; 1.41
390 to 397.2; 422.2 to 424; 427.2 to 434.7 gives -0.103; 1.37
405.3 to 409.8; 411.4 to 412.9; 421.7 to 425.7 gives -0.104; 1.6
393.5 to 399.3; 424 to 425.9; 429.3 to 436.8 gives -0.083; 1.46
